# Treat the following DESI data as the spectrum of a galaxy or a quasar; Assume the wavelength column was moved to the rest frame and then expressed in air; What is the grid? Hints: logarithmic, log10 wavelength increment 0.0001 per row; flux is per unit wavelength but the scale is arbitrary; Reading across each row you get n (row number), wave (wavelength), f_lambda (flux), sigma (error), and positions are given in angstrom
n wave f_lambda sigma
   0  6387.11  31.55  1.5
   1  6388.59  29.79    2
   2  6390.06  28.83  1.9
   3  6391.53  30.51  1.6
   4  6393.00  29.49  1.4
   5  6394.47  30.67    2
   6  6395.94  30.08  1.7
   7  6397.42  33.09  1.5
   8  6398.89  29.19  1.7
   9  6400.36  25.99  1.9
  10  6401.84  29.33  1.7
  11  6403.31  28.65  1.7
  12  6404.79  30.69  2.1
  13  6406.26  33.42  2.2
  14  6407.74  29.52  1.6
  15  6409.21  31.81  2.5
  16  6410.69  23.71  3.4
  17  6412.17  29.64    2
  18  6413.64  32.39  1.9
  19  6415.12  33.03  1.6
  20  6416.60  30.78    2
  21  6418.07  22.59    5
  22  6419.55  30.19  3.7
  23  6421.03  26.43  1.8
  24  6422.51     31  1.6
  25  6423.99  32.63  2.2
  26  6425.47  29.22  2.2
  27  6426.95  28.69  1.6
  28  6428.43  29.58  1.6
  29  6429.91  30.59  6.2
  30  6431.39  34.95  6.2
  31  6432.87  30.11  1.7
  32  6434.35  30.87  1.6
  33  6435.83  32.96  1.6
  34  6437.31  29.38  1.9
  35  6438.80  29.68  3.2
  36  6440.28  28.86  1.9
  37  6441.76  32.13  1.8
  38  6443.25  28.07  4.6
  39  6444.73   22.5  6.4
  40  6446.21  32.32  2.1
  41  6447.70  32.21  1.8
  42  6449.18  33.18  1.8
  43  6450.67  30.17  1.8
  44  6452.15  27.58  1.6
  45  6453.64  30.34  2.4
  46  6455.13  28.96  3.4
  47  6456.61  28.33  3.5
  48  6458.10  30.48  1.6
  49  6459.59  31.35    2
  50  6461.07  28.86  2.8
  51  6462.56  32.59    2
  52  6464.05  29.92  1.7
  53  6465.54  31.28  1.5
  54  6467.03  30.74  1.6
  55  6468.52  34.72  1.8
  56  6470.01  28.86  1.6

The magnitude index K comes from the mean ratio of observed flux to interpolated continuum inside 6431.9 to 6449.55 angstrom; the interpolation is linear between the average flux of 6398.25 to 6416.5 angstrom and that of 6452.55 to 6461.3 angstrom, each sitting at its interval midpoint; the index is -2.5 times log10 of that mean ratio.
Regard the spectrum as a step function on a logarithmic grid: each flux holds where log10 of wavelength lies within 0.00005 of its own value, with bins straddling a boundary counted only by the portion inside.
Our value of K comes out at -0.02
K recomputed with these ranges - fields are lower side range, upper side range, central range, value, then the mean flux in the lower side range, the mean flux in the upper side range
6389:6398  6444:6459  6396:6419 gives 0.02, 30.4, 29.6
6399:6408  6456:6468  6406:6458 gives 0.00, 29.6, 30.5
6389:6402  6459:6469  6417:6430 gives 0.05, 29.7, 31.3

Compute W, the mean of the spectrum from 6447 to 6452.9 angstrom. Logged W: 30.8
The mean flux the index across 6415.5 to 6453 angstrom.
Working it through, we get 29.9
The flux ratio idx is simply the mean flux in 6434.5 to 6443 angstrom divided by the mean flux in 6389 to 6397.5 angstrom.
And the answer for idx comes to 1.01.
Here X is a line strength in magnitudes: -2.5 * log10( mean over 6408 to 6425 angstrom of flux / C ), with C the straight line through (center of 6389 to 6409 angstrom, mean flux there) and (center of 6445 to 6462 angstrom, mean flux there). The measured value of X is 0.022 mag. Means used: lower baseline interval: 30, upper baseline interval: 30.2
